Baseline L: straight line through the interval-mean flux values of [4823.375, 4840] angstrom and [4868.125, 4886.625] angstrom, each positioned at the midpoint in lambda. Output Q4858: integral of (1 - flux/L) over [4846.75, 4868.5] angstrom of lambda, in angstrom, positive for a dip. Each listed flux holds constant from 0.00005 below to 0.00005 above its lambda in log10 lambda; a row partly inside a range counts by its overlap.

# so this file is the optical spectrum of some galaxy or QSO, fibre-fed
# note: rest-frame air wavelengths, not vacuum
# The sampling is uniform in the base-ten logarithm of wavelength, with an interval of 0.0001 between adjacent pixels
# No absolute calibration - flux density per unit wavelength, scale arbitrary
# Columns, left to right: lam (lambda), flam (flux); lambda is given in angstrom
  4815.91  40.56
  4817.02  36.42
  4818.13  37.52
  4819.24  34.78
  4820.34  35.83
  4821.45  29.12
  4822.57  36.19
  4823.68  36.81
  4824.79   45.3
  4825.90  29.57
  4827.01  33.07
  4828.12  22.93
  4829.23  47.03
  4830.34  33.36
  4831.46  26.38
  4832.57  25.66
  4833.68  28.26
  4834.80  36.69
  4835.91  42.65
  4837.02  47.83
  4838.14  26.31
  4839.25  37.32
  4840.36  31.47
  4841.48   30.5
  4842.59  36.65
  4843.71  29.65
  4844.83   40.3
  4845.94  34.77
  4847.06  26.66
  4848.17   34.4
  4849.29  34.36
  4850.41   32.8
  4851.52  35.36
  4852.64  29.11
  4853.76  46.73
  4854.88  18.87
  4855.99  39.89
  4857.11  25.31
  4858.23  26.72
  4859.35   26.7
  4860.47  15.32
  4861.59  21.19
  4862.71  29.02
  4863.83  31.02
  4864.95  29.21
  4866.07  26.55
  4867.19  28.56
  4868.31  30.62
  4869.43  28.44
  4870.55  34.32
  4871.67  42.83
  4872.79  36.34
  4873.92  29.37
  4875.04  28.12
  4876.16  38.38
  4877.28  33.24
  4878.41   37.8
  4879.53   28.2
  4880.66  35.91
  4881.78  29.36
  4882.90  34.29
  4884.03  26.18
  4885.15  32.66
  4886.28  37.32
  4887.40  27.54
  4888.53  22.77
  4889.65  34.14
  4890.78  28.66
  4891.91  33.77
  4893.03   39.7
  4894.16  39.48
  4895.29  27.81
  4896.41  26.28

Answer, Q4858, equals 2.80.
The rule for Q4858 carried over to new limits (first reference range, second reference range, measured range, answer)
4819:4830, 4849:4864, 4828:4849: -0.9 angstrom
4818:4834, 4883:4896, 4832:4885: 1.2 angstrom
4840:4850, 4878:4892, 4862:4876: 0.3 angstrom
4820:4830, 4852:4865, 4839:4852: -1.1 angstrom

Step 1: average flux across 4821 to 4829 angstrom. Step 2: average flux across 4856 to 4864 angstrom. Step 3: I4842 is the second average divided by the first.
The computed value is 0.8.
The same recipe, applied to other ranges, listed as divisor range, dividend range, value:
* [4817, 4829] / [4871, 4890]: 0.94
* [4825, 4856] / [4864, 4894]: 0.96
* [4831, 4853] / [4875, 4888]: 0.97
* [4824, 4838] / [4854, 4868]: 0.78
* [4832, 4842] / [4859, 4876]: 0.86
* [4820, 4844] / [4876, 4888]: 0.96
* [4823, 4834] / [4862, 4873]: 0.95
